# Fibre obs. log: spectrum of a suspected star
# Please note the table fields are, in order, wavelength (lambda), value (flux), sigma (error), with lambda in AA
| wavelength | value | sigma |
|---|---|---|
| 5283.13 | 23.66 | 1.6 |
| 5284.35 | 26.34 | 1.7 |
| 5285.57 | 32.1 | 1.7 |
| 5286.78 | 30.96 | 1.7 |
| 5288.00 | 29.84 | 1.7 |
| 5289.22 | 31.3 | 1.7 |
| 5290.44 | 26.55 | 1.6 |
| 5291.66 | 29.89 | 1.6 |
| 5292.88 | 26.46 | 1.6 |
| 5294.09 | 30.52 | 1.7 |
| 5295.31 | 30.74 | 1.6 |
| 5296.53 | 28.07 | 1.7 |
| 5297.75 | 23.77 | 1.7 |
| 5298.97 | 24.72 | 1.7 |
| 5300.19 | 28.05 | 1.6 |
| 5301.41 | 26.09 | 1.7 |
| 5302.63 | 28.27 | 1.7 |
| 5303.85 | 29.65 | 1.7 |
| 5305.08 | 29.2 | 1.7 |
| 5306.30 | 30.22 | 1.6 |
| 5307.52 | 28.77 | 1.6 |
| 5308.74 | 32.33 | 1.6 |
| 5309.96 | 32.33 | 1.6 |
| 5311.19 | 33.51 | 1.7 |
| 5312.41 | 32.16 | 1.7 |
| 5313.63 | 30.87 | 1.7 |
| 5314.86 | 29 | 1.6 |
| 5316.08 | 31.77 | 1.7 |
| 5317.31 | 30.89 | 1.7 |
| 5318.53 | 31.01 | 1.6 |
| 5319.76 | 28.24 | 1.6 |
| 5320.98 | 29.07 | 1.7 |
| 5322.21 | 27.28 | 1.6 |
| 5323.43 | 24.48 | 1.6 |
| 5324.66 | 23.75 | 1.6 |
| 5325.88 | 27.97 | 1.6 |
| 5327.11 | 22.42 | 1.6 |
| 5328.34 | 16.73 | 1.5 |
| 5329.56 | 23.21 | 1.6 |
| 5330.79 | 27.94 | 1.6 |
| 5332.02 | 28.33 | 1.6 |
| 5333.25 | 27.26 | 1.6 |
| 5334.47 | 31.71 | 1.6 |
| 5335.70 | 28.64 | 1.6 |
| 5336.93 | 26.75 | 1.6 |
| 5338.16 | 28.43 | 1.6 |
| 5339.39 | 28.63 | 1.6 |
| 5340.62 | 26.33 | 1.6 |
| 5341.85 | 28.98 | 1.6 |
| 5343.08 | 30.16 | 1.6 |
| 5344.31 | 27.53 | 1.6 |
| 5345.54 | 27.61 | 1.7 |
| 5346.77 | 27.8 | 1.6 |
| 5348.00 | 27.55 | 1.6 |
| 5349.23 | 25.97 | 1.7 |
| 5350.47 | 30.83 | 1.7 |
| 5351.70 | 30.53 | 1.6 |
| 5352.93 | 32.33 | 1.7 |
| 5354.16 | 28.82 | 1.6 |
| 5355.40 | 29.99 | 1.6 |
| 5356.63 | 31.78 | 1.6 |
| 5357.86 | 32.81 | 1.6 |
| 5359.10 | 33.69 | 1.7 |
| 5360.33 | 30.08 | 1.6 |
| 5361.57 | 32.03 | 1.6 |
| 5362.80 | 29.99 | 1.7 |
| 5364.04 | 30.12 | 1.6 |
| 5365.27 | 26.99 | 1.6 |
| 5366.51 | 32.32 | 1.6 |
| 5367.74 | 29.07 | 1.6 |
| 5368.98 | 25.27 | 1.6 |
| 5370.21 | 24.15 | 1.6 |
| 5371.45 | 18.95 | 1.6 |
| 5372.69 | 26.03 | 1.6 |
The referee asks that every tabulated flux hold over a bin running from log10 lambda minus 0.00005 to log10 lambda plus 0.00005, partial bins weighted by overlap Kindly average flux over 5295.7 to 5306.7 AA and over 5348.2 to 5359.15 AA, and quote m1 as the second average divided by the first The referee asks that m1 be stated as 1.11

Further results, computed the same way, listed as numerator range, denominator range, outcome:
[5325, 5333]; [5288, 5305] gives 0.87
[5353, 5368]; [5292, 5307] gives 1.10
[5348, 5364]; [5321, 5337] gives 1.18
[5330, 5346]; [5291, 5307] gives 1.01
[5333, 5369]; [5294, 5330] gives 1.05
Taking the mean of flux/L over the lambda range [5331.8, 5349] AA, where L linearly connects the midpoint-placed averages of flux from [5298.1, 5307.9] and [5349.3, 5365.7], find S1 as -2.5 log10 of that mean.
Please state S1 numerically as 0.06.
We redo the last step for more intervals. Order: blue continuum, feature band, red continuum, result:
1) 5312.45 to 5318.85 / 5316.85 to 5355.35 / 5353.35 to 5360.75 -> 0.12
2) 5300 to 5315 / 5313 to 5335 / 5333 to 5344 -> 0.08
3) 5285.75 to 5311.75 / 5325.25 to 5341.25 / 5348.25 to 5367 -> 0.13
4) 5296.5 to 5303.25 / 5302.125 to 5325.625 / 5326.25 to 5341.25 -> -0.13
